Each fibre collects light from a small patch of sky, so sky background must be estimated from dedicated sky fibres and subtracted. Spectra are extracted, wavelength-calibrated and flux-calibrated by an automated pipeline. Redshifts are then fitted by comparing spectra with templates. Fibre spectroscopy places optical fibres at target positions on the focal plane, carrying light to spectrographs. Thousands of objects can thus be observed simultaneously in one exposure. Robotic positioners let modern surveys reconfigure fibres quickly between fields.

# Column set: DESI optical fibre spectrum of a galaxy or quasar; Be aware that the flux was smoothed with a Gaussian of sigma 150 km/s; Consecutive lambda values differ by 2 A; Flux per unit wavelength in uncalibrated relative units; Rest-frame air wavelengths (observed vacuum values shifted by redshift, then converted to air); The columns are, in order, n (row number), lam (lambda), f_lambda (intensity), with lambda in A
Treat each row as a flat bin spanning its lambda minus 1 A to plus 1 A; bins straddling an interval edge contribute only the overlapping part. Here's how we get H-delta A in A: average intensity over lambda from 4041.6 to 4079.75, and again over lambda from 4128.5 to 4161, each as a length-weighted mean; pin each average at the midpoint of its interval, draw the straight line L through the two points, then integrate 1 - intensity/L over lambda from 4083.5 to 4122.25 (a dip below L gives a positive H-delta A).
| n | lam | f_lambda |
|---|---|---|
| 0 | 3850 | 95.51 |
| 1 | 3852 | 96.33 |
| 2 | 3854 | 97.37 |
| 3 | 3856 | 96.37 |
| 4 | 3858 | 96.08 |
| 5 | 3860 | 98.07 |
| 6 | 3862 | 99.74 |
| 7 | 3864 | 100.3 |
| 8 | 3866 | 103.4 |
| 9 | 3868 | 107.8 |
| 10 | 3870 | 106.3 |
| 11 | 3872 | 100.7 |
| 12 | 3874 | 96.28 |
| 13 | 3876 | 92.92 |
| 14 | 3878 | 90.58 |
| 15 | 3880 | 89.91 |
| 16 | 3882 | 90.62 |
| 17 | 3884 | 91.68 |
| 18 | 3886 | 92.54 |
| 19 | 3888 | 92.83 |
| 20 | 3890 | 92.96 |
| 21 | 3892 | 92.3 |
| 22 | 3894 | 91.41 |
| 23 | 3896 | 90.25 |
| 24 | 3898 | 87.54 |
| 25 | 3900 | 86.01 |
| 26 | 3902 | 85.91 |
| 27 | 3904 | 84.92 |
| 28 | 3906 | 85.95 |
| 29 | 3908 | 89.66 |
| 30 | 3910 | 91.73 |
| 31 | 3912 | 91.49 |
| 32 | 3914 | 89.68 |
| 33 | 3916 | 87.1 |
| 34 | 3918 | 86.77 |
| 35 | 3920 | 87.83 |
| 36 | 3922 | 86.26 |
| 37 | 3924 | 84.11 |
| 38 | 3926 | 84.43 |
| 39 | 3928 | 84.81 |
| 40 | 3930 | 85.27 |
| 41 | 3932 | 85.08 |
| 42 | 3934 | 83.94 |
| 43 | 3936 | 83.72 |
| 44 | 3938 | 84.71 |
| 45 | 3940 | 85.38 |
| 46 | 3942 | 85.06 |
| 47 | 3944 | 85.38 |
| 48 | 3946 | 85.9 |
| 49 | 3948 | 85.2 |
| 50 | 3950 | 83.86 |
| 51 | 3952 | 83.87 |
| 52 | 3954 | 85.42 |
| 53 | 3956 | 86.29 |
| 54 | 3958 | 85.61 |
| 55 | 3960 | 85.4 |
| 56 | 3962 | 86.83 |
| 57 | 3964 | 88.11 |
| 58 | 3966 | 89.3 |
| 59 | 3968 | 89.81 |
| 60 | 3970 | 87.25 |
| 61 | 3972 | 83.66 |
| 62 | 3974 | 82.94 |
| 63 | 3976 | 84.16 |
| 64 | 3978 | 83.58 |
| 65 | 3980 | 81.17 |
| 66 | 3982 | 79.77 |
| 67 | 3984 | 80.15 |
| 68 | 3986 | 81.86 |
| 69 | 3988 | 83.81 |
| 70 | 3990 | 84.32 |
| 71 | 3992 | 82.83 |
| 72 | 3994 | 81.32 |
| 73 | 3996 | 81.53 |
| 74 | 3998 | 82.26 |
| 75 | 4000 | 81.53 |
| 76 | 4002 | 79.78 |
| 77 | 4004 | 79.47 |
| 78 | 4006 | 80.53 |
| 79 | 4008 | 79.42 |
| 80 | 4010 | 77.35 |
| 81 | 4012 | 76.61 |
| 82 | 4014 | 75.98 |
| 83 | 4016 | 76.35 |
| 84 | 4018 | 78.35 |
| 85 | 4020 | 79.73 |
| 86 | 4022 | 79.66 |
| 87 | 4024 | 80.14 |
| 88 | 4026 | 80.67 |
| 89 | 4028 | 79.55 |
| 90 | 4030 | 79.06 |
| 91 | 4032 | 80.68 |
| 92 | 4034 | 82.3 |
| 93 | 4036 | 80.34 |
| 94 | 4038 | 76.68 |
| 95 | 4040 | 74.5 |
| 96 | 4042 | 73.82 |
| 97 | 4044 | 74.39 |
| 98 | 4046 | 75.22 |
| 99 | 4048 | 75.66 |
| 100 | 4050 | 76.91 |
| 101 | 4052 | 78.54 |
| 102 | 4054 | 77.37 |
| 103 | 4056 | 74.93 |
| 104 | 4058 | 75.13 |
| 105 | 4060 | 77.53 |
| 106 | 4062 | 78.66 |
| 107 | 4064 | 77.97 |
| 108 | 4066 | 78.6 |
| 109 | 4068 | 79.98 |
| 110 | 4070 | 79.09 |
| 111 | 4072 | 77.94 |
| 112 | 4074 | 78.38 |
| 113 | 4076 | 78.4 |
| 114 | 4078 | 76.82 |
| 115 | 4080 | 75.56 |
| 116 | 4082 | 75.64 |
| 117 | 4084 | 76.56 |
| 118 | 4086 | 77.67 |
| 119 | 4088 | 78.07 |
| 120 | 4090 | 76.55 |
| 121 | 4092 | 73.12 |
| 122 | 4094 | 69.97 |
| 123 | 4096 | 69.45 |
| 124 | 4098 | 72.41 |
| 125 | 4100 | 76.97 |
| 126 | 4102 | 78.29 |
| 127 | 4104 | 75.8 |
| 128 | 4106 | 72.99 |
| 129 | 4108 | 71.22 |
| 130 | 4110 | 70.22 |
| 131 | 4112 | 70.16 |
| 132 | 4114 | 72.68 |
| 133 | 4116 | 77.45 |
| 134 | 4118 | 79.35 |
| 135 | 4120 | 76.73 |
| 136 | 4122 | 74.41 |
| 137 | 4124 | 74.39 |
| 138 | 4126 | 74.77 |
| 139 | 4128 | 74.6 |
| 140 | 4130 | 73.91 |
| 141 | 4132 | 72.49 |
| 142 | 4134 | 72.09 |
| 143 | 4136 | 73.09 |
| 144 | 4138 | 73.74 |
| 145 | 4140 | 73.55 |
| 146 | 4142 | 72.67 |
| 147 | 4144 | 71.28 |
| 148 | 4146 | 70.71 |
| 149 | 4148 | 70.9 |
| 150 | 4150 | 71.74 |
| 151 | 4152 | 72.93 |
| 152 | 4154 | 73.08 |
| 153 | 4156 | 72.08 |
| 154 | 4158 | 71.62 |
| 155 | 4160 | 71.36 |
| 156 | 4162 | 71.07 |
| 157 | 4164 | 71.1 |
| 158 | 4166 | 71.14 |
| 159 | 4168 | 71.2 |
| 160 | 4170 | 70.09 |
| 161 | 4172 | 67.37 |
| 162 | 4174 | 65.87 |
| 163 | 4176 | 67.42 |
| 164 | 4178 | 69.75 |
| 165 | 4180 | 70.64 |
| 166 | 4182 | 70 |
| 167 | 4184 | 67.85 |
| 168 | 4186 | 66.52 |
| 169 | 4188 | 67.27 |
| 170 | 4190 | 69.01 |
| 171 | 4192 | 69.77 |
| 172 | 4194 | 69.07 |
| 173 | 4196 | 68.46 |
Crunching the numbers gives 0.1 A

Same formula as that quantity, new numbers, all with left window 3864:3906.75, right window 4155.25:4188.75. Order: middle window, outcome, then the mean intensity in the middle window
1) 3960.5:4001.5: 0.7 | 83.8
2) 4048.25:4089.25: 0.3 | 77.4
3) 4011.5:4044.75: 1.3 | 78.2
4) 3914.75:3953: 1.7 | 85.2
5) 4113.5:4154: -0.5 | 73.7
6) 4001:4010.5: 0.4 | 79.4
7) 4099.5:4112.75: 0.2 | 73.6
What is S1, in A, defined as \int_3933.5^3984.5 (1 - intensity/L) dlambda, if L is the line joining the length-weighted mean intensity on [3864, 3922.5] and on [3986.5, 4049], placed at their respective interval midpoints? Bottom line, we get 0.2 A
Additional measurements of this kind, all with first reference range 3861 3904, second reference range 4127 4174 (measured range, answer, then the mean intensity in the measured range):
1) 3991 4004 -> 0.49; 81.4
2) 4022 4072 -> 1.59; 77.9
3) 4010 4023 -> 0.82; 77.7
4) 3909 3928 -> 0.75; 87.6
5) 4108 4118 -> 0.23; 73.2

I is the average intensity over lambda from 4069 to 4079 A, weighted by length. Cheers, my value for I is 78.1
